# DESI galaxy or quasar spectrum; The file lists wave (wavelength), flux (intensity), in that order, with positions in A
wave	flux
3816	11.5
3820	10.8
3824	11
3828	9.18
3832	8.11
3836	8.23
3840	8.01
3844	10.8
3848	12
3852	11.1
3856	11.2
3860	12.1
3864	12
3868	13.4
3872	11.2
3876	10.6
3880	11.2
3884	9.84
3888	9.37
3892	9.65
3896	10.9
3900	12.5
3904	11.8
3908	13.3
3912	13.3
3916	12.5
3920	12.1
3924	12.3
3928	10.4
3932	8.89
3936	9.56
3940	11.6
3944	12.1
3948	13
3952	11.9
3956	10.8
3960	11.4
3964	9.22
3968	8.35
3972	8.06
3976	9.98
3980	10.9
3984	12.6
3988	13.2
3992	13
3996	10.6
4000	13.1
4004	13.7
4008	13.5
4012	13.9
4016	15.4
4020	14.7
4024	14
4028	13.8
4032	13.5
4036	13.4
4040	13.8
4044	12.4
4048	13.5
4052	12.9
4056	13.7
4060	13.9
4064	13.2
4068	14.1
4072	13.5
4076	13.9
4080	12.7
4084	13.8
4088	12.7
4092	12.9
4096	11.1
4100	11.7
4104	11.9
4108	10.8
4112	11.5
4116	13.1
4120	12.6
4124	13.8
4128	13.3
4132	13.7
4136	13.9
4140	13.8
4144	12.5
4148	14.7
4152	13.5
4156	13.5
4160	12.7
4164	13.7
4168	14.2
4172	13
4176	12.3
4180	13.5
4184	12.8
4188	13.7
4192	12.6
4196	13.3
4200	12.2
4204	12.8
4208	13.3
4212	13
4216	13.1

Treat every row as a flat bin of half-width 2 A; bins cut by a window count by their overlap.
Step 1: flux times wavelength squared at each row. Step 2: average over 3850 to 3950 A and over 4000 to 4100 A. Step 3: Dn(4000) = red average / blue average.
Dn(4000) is 1.27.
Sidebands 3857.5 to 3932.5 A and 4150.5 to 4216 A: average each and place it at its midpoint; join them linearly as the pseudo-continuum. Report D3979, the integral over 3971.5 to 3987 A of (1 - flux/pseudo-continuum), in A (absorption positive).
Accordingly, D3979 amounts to 1.53 A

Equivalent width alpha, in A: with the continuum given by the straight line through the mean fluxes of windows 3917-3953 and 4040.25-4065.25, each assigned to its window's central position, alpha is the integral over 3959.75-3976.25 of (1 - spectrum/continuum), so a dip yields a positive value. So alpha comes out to 3.8 A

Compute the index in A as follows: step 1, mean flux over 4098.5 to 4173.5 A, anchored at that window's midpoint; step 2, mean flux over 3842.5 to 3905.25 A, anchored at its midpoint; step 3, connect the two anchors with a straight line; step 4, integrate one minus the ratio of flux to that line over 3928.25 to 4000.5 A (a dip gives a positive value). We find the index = 5.5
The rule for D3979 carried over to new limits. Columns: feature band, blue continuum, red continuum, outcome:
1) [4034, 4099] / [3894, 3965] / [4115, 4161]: -2.03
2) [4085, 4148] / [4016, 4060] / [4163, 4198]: 3.35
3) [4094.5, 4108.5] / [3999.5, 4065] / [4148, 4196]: 2.12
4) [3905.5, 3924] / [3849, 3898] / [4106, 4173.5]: -2.15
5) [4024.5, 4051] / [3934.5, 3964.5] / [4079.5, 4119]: -3.51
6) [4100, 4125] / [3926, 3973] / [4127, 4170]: 1.66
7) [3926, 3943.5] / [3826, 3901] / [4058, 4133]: 1.54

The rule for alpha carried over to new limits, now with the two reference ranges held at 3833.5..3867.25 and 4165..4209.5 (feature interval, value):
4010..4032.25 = -4.4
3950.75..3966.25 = 1.0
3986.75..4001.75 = -0.9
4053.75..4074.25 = -2.4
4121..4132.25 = -0.7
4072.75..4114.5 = 0.3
